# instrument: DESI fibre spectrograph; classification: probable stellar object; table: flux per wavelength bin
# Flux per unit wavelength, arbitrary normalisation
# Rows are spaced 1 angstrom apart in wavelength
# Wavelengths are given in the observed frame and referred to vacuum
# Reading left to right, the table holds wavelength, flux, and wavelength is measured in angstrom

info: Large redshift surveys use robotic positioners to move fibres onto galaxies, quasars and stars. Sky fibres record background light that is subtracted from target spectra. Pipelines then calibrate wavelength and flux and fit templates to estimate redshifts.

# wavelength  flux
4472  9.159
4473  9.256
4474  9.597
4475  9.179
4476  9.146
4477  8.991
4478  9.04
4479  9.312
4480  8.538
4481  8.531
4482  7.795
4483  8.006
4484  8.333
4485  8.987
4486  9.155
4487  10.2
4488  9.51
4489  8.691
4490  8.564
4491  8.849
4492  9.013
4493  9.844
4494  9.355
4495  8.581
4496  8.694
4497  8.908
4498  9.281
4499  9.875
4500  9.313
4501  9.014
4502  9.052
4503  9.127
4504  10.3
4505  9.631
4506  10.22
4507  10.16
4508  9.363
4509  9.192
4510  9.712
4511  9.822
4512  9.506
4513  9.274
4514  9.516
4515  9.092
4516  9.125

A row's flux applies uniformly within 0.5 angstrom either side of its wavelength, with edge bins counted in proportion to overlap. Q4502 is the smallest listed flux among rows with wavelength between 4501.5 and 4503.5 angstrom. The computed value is 9.052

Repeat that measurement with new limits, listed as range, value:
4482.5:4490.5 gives 8.006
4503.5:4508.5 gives 9.363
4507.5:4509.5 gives 9.192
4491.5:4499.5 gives 8.581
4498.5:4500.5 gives 9.313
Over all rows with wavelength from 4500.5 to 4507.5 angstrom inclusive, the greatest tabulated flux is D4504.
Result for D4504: 10.3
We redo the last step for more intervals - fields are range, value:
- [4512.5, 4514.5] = 9.516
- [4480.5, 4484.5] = 8.531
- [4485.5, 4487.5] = 10.2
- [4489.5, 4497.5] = 9.844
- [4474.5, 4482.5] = 9.312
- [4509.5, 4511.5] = 9.822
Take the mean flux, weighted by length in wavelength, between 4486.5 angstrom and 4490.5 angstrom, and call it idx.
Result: 9.24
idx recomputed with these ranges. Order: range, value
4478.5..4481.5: 8.79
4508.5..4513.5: 9.5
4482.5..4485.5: 8.44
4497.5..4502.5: 9.31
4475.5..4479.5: 9.12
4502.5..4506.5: 9.82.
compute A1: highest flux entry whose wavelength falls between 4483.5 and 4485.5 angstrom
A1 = 8.987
